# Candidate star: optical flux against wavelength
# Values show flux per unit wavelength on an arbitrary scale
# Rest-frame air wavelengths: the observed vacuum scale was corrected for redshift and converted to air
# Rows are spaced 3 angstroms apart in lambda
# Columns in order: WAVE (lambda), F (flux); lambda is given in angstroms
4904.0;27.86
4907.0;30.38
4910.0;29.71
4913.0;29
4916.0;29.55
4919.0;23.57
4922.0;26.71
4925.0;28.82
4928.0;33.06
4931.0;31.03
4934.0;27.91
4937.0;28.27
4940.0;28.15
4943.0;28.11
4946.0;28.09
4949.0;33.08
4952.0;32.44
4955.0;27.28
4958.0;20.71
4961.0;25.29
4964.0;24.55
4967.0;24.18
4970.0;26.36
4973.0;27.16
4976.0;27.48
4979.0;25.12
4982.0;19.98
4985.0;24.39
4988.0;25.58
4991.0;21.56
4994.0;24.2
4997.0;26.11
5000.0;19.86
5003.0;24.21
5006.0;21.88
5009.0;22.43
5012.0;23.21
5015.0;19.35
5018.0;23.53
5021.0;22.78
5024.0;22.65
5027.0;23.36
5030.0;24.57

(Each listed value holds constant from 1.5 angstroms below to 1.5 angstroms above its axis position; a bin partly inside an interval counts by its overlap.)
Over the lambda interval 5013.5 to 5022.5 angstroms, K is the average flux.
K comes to 21.9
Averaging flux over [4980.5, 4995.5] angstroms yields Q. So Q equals 23.1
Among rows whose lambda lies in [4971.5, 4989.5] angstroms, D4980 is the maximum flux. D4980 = 27.48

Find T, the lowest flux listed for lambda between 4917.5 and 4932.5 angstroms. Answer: 23.57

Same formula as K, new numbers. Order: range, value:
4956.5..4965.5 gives 23.5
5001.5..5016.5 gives 22.2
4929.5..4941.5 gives 28.8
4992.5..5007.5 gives 23.3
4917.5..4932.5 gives 28.6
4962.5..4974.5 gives 25.6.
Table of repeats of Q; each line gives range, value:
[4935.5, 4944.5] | 28.2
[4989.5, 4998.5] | 24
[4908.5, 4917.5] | 29.4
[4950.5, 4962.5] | 26.4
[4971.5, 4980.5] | 26.6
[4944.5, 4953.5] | 31.2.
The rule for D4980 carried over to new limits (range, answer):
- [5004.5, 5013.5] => 23.21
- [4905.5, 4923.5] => 30.38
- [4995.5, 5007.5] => 26.11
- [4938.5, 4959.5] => 33.08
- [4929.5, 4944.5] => 31.03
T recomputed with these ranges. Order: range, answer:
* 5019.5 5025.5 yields 22.65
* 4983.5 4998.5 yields 21.56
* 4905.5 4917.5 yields 29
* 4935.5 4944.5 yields 28.11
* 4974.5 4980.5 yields 25.12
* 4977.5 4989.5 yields 19.98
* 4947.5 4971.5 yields 20.71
